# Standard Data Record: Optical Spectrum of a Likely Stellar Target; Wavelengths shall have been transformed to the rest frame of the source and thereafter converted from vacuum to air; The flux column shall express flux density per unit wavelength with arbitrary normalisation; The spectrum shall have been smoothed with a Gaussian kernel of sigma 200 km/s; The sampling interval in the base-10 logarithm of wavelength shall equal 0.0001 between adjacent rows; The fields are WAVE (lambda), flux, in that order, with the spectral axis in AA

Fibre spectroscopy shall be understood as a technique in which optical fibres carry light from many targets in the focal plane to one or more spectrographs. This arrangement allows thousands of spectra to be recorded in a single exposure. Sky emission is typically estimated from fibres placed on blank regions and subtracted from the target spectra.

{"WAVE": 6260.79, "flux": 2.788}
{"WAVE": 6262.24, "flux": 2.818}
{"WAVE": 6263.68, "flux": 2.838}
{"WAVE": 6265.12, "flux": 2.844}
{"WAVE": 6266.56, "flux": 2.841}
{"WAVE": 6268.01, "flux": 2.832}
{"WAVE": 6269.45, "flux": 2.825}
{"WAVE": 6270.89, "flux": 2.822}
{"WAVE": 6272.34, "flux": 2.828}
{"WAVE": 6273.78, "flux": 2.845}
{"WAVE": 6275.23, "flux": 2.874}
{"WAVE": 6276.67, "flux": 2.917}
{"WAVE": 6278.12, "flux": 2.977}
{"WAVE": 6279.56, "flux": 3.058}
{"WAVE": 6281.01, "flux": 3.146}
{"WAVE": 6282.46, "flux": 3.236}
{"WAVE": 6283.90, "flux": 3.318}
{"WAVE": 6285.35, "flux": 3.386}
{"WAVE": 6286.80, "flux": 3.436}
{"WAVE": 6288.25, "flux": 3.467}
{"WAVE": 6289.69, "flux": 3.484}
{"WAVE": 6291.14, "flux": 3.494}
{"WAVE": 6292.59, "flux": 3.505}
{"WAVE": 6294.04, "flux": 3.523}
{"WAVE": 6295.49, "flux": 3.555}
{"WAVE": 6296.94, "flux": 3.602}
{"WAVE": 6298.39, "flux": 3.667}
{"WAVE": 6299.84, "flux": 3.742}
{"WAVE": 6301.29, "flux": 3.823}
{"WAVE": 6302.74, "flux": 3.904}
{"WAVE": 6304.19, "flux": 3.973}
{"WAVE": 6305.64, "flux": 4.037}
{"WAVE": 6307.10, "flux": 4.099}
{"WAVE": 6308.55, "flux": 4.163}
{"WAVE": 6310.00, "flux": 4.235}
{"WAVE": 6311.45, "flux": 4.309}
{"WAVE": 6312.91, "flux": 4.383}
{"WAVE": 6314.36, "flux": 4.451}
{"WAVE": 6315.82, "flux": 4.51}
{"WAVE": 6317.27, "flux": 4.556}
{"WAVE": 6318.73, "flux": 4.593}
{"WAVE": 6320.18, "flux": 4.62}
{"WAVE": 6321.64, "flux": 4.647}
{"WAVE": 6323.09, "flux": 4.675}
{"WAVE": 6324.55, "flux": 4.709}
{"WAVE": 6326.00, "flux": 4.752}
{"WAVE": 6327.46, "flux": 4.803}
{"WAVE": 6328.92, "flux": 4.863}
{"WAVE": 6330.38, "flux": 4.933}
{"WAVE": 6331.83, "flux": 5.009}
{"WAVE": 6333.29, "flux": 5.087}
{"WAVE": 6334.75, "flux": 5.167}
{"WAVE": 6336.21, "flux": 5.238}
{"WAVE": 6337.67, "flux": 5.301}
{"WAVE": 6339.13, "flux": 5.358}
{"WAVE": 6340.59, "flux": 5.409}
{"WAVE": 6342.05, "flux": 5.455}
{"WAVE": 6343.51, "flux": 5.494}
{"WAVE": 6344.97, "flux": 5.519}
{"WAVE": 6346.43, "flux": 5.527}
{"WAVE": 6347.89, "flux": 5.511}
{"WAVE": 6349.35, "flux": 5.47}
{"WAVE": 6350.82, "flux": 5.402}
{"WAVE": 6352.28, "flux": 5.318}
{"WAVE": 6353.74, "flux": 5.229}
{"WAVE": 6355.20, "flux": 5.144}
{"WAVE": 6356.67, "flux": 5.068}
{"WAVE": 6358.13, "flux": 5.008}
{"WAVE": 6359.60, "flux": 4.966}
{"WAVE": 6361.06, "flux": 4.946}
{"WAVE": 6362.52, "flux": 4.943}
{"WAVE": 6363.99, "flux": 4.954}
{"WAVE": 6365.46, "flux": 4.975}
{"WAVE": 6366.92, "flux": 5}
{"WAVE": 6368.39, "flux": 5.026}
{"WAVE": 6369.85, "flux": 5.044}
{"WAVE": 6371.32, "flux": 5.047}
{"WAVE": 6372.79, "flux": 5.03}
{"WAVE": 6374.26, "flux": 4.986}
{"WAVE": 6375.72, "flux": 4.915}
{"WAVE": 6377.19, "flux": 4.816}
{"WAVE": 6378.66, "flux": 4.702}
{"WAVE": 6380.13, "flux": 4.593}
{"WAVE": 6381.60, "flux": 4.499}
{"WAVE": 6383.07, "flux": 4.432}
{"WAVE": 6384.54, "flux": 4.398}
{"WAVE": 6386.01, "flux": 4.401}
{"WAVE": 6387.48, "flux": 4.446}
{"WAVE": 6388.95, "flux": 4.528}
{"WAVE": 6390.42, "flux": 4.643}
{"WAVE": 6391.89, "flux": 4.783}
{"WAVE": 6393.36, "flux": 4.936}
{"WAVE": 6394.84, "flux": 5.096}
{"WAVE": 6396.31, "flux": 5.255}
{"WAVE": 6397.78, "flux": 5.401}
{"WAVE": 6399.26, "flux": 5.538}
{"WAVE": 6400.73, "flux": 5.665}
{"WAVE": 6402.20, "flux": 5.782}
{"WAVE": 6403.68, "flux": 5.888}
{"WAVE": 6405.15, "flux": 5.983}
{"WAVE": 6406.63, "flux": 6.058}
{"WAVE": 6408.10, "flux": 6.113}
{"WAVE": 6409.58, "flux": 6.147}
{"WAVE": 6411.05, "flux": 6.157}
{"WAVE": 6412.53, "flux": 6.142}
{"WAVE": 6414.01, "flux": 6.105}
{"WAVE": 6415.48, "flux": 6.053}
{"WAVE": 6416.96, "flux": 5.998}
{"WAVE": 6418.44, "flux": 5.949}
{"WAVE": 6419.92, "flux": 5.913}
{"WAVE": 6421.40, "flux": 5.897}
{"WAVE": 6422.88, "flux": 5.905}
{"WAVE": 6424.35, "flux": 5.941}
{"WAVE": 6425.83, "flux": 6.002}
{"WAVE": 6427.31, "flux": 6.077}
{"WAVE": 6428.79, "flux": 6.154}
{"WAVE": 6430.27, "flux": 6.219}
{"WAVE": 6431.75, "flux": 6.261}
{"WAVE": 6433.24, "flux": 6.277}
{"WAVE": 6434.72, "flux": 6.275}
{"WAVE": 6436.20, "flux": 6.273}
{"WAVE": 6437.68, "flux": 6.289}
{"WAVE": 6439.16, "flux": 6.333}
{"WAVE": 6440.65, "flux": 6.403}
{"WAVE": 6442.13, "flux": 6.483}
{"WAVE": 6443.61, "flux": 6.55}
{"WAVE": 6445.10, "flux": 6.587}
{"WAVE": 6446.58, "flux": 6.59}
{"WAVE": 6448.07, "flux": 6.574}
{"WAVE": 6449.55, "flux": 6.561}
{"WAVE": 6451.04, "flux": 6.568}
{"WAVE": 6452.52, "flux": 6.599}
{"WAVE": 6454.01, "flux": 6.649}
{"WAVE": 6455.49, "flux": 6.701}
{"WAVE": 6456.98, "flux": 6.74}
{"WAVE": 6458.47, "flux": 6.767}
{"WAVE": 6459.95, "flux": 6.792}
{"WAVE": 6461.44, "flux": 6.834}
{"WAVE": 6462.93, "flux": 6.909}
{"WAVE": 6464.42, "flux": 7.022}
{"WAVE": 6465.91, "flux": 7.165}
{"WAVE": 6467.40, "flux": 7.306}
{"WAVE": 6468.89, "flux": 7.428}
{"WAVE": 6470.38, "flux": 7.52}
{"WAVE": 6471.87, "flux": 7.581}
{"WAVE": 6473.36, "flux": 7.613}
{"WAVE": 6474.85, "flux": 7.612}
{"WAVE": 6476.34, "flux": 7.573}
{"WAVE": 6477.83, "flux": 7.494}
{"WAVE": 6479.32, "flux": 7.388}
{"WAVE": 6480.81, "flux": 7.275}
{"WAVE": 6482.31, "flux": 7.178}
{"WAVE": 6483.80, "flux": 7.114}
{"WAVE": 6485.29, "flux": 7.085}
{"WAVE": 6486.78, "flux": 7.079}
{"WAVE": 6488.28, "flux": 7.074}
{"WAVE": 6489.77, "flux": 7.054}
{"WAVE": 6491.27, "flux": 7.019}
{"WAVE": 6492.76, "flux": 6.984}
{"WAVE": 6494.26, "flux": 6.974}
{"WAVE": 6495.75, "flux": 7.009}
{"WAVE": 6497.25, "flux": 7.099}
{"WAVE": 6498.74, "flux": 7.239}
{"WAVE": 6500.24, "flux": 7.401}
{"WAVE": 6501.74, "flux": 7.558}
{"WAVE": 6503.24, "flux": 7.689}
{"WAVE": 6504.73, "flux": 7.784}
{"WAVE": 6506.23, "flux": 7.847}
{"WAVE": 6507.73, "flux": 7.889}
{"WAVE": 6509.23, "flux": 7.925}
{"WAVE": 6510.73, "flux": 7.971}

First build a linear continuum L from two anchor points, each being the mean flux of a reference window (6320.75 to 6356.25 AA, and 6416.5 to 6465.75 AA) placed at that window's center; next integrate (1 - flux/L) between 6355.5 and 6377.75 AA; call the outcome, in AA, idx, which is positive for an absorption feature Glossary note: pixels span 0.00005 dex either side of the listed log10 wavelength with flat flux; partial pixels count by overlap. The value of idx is 2.1 AA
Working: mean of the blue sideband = 5.16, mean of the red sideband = 6.41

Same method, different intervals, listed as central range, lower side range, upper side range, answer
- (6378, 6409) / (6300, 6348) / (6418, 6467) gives 3.45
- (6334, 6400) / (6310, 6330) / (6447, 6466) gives 3.29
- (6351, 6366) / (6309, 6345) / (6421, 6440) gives 0.53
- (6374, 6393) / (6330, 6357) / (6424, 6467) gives 3.80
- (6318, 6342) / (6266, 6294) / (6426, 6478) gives -4.45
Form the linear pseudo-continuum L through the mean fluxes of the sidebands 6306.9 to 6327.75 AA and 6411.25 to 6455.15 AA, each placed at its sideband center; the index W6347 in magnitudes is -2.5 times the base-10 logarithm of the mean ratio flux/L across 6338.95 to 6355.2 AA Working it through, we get -0.10 mag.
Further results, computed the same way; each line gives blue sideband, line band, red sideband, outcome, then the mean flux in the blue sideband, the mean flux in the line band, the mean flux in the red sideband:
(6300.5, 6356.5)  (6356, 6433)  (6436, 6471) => 0.09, 4.84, 5.37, 6.74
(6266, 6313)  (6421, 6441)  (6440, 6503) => 0.01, 3.45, 6.16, 7.03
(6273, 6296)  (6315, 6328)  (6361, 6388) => -0.19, 3.26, 4.65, 4.8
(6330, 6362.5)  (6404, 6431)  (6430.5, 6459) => 0.02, 5.25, 6.04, 6.49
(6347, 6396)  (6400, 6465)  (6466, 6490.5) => 0.00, 4.92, 6.3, 7.33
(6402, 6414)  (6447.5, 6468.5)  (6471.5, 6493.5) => 0.01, 6.05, 6.81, 7.27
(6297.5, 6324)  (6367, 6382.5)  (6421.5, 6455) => 0.09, 4.24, 4.87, 6.34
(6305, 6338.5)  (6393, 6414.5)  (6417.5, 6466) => 0.02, 4.66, 5.76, 6.42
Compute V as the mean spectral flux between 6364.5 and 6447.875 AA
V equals 5.6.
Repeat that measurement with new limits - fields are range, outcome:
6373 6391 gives 4.63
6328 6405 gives 5.09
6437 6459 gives 6.56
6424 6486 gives 6.79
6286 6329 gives 4.11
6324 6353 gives 5.22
